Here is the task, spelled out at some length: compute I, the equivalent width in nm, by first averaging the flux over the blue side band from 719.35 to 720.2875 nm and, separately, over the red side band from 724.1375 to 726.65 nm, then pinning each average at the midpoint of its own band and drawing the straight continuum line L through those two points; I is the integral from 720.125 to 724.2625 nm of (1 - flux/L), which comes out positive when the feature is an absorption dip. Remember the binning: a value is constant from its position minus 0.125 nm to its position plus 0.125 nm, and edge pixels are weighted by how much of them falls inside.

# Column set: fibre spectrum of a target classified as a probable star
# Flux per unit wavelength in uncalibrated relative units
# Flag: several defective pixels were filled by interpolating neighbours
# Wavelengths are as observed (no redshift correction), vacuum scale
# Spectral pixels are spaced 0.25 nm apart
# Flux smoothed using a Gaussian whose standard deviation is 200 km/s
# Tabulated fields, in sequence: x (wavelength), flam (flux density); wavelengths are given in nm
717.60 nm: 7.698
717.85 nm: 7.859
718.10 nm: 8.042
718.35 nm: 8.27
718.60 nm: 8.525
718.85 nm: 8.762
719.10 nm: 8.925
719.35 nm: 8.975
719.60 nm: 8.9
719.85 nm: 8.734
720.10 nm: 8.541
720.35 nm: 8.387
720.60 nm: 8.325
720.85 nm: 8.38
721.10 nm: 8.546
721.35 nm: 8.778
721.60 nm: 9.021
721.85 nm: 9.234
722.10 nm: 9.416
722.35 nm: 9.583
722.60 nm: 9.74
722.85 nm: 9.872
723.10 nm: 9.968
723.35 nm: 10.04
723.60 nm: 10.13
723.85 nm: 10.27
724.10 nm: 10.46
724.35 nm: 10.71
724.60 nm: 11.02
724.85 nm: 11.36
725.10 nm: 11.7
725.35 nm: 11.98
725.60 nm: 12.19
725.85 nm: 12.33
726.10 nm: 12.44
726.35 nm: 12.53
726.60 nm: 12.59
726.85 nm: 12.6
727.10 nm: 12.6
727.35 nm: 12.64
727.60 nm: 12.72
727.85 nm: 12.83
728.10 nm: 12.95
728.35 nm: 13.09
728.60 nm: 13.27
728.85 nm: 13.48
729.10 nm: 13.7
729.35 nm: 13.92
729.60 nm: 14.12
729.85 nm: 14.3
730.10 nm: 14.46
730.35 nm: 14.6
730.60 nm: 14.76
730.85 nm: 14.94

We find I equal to 0.28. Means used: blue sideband 8.74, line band 9.38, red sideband 11.8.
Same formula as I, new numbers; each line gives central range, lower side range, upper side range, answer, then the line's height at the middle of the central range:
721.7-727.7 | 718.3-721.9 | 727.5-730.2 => 0.052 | 11.2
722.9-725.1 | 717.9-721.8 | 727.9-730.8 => 0.075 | 10.9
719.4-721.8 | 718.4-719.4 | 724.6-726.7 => 0.230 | 9.58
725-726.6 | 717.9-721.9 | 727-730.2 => -0.051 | 11.9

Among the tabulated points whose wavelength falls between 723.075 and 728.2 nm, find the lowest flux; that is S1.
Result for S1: 9.968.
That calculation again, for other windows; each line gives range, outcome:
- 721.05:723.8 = 8.546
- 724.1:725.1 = 10.46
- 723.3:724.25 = 10.04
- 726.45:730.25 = 12.59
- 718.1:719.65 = 8.042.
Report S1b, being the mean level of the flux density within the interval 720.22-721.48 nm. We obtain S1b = 8.49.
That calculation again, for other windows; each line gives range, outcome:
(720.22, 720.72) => 8.36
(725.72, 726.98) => 12.5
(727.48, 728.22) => 12.8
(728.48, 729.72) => 13.7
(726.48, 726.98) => 12.6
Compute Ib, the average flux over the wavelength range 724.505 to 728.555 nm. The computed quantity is 12.4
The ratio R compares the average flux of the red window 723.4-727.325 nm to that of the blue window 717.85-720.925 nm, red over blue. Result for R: 1.4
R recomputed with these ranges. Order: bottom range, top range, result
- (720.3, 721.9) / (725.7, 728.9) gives 1.47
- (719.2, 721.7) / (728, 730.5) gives 1.59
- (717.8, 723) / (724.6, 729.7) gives 1.44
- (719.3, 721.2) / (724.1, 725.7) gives 1.33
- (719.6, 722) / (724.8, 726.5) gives 1.40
